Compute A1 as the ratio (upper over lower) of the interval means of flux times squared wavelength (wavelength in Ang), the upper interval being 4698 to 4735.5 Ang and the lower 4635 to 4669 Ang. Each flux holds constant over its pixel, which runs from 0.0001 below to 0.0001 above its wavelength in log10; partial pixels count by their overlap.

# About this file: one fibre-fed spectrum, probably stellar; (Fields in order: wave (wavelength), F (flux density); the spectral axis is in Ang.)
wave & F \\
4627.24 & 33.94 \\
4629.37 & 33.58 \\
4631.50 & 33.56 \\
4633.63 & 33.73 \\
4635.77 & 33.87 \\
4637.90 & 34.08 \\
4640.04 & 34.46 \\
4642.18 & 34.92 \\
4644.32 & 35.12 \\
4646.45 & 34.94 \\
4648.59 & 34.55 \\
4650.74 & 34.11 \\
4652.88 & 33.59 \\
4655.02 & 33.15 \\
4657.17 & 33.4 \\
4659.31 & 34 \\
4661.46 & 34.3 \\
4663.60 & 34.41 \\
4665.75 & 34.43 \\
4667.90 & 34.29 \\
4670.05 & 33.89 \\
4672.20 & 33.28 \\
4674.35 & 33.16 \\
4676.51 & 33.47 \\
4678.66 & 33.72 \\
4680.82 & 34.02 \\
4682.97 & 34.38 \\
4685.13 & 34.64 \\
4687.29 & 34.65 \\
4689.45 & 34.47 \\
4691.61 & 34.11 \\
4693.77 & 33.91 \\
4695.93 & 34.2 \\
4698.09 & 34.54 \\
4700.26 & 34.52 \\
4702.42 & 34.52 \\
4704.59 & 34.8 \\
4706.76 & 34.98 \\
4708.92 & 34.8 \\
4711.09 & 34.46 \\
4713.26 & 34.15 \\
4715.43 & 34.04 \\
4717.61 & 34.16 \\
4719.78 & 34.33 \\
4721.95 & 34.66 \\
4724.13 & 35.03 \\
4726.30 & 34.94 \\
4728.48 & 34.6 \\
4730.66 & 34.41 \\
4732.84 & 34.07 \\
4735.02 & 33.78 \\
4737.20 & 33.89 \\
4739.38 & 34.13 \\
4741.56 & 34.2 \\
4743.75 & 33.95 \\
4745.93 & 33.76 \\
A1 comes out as 1.04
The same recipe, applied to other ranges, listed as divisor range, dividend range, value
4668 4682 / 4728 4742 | 1.04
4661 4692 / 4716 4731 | 1.03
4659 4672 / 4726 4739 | 1.03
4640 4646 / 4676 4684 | 0.99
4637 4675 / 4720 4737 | 1.04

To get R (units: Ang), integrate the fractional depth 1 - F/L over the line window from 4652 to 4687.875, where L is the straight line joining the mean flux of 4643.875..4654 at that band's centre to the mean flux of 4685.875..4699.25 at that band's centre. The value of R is 0.5 Ang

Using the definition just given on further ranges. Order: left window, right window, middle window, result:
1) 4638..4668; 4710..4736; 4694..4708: -0.1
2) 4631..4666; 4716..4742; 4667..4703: 0.2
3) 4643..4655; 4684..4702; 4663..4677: 0.2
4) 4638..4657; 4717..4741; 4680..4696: 0.0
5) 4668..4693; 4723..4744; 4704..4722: -0.1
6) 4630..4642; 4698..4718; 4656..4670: 0.0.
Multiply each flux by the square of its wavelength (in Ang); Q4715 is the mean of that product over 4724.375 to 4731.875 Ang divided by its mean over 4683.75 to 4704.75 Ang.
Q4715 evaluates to 1.02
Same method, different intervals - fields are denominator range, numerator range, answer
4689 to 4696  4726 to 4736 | 1.02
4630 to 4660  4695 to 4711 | 1.04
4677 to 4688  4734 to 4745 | 1.02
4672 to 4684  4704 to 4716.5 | 1.04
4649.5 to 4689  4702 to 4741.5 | 1.04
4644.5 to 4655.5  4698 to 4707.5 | 1.04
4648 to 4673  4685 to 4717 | 1.03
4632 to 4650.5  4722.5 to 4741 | 1.04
